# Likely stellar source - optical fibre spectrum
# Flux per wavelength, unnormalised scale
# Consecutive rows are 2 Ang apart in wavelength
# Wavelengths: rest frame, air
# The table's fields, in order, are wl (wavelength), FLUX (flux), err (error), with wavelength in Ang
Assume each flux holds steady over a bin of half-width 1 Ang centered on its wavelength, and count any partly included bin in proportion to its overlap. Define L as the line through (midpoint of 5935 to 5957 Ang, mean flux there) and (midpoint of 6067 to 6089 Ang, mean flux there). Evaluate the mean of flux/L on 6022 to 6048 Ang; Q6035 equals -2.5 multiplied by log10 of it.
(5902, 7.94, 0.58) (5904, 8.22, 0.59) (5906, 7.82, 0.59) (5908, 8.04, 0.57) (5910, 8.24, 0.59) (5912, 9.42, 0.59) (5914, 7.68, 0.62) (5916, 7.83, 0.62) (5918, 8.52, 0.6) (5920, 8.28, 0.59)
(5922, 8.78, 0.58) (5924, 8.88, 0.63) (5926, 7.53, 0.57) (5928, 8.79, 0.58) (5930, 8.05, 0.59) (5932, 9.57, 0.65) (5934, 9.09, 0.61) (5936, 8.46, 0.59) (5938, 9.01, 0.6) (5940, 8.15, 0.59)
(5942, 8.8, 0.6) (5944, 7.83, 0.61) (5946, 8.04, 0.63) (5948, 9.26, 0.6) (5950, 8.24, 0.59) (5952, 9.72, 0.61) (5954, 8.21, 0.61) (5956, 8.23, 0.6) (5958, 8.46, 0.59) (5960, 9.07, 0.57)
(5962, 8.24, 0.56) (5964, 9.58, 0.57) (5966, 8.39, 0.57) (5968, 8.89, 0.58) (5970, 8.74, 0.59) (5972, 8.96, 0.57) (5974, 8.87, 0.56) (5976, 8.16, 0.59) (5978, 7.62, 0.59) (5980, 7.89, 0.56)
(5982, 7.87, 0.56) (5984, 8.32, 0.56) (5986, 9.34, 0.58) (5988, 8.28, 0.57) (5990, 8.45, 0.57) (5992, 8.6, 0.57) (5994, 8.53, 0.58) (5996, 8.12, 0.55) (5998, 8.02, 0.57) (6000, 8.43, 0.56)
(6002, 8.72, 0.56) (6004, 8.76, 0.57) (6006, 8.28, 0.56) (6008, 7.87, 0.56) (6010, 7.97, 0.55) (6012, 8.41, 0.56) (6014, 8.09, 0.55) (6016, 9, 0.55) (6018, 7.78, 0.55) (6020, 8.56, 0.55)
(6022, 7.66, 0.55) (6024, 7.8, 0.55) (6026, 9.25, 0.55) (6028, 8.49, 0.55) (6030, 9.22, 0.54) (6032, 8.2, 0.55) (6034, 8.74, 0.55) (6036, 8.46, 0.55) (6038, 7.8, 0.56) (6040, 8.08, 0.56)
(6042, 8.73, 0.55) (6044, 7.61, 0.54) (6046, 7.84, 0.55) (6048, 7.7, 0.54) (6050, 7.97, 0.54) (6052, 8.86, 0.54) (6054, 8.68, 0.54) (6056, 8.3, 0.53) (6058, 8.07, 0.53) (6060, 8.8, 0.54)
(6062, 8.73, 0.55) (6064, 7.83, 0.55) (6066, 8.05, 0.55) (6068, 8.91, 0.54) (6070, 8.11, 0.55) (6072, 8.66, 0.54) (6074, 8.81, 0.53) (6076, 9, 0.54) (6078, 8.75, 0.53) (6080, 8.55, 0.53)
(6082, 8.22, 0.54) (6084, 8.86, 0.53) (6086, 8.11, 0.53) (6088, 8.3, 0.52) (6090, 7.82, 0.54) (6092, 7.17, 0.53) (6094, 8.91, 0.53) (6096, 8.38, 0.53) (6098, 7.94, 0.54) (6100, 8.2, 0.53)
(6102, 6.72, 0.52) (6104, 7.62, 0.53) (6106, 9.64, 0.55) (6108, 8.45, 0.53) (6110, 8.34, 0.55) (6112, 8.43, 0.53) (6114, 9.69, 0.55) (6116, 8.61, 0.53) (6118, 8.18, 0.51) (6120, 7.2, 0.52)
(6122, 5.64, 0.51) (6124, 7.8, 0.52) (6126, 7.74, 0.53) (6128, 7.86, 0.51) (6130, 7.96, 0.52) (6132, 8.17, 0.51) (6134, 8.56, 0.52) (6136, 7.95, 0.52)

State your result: 0.034 mag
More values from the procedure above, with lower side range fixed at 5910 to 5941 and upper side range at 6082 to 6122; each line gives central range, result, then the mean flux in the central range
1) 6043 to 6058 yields 0.02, 8.13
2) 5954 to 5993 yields -0.01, 8.52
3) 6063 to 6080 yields -0.04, 8.52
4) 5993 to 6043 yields 0.00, 8.36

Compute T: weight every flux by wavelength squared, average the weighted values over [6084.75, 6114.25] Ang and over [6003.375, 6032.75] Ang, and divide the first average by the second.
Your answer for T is 1.0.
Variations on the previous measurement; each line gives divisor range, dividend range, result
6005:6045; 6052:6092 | 1.03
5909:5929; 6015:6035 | 1.05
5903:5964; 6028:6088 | 1.03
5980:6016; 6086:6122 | 1.01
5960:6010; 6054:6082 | 1.03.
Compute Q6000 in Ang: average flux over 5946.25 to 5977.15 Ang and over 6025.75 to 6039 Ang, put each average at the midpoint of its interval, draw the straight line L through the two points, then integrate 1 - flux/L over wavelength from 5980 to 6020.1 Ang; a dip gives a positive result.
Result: 1.3 Ang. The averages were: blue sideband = 8.71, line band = 8.35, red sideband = 8.56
